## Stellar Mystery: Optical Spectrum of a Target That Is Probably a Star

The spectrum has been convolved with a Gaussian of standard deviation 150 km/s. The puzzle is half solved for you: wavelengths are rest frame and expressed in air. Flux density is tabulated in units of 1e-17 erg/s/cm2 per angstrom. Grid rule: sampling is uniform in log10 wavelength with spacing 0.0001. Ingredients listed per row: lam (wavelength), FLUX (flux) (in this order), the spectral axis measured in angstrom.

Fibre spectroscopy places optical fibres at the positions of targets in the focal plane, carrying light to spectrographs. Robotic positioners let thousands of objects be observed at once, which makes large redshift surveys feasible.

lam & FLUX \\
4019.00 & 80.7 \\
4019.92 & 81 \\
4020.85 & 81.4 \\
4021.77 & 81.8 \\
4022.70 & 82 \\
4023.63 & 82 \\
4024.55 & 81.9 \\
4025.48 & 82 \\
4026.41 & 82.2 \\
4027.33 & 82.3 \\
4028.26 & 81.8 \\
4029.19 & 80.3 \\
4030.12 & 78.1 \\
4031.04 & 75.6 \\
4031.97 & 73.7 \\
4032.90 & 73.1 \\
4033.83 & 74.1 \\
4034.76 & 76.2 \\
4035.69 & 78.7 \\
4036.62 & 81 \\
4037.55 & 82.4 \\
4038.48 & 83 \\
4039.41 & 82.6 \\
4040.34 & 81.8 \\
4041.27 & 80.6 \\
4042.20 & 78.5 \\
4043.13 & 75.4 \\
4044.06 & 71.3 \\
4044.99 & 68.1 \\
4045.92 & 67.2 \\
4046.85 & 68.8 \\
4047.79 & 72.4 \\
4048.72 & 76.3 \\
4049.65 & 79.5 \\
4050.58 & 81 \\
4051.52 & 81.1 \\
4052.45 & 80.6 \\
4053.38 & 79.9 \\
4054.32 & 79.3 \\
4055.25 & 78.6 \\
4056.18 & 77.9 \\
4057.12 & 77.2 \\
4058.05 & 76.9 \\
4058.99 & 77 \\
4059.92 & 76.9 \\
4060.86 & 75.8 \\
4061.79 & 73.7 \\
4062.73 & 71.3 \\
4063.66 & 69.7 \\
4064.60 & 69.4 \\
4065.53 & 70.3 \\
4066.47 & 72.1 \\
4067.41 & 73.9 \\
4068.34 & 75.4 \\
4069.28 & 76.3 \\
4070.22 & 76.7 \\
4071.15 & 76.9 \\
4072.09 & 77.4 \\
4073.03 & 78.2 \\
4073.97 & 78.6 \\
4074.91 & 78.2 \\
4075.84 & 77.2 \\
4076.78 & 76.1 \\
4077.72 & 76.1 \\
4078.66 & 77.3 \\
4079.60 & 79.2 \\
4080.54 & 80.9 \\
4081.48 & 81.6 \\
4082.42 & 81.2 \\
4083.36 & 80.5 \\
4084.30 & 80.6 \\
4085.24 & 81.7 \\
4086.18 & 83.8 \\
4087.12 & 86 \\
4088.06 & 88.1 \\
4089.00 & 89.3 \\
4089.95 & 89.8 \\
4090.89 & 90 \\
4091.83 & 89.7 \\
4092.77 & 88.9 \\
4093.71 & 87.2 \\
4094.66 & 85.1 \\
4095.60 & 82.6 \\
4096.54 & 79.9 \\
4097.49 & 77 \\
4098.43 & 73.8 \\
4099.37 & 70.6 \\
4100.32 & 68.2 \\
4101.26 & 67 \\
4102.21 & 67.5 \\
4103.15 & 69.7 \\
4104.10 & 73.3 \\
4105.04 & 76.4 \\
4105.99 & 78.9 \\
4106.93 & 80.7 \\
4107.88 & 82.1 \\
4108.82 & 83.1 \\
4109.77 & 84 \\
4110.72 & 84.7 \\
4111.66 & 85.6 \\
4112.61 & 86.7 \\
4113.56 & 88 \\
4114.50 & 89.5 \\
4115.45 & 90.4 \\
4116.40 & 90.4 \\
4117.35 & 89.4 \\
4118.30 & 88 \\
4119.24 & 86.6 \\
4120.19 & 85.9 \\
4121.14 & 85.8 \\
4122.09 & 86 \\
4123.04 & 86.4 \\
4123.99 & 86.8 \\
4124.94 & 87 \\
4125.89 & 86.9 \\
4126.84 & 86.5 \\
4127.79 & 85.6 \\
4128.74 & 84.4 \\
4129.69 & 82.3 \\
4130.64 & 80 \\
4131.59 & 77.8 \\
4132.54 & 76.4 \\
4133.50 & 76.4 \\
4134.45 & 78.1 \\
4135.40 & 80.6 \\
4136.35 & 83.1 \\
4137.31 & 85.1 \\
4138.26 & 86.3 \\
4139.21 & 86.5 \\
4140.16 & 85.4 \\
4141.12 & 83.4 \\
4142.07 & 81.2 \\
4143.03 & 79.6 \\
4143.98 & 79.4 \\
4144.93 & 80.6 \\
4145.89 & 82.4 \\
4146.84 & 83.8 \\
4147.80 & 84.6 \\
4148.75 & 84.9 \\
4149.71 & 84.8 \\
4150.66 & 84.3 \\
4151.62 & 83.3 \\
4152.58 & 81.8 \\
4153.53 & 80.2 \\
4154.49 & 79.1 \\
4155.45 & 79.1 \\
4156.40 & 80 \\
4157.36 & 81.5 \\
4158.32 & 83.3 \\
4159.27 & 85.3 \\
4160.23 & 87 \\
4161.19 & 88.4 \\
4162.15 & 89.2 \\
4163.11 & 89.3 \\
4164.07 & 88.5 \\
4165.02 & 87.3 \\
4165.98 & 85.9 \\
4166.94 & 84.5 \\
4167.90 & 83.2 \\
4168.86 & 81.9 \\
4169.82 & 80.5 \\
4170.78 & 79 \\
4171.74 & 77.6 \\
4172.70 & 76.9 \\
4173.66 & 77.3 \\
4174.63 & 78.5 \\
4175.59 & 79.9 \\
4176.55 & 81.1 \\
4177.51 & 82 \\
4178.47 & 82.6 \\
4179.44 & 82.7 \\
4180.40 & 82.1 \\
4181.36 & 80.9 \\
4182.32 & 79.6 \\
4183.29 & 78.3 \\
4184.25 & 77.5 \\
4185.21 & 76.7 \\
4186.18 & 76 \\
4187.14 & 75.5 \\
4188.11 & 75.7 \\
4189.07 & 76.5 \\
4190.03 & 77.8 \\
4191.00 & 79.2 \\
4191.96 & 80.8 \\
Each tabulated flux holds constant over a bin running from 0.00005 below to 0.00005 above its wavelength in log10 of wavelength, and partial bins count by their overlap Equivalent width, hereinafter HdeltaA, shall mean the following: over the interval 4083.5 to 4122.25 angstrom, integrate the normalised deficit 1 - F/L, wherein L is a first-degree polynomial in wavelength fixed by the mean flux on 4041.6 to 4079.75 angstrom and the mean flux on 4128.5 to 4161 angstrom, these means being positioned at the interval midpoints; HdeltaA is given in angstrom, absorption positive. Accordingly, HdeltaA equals -1.84 angstrom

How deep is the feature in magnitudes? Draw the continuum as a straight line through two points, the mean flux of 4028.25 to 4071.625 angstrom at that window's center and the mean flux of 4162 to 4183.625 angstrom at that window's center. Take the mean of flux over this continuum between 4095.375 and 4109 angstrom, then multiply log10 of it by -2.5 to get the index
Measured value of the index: 0.05 mag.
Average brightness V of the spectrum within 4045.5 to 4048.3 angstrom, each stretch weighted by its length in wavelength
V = 69.5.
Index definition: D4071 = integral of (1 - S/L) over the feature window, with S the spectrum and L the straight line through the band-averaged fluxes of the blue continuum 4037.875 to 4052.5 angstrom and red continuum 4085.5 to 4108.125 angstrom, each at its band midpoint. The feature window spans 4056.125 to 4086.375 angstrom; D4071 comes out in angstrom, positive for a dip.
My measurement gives 0.7 angstrom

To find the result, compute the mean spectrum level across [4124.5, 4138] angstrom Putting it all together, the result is 82.2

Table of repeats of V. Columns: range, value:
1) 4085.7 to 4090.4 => 87.3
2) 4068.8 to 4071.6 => 76.7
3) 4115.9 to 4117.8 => 89.7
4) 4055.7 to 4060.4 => 77.1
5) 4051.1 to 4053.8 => 80.7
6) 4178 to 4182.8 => 81.6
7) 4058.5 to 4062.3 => 75.7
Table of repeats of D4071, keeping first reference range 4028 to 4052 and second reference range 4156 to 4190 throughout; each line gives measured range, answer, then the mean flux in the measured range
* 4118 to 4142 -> -1.1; 83.8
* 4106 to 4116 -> -0.7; 85.2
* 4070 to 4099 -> -1.2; 81.6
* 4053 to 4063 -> 0.1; 76.8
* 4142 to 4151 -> -0.2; 82.6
